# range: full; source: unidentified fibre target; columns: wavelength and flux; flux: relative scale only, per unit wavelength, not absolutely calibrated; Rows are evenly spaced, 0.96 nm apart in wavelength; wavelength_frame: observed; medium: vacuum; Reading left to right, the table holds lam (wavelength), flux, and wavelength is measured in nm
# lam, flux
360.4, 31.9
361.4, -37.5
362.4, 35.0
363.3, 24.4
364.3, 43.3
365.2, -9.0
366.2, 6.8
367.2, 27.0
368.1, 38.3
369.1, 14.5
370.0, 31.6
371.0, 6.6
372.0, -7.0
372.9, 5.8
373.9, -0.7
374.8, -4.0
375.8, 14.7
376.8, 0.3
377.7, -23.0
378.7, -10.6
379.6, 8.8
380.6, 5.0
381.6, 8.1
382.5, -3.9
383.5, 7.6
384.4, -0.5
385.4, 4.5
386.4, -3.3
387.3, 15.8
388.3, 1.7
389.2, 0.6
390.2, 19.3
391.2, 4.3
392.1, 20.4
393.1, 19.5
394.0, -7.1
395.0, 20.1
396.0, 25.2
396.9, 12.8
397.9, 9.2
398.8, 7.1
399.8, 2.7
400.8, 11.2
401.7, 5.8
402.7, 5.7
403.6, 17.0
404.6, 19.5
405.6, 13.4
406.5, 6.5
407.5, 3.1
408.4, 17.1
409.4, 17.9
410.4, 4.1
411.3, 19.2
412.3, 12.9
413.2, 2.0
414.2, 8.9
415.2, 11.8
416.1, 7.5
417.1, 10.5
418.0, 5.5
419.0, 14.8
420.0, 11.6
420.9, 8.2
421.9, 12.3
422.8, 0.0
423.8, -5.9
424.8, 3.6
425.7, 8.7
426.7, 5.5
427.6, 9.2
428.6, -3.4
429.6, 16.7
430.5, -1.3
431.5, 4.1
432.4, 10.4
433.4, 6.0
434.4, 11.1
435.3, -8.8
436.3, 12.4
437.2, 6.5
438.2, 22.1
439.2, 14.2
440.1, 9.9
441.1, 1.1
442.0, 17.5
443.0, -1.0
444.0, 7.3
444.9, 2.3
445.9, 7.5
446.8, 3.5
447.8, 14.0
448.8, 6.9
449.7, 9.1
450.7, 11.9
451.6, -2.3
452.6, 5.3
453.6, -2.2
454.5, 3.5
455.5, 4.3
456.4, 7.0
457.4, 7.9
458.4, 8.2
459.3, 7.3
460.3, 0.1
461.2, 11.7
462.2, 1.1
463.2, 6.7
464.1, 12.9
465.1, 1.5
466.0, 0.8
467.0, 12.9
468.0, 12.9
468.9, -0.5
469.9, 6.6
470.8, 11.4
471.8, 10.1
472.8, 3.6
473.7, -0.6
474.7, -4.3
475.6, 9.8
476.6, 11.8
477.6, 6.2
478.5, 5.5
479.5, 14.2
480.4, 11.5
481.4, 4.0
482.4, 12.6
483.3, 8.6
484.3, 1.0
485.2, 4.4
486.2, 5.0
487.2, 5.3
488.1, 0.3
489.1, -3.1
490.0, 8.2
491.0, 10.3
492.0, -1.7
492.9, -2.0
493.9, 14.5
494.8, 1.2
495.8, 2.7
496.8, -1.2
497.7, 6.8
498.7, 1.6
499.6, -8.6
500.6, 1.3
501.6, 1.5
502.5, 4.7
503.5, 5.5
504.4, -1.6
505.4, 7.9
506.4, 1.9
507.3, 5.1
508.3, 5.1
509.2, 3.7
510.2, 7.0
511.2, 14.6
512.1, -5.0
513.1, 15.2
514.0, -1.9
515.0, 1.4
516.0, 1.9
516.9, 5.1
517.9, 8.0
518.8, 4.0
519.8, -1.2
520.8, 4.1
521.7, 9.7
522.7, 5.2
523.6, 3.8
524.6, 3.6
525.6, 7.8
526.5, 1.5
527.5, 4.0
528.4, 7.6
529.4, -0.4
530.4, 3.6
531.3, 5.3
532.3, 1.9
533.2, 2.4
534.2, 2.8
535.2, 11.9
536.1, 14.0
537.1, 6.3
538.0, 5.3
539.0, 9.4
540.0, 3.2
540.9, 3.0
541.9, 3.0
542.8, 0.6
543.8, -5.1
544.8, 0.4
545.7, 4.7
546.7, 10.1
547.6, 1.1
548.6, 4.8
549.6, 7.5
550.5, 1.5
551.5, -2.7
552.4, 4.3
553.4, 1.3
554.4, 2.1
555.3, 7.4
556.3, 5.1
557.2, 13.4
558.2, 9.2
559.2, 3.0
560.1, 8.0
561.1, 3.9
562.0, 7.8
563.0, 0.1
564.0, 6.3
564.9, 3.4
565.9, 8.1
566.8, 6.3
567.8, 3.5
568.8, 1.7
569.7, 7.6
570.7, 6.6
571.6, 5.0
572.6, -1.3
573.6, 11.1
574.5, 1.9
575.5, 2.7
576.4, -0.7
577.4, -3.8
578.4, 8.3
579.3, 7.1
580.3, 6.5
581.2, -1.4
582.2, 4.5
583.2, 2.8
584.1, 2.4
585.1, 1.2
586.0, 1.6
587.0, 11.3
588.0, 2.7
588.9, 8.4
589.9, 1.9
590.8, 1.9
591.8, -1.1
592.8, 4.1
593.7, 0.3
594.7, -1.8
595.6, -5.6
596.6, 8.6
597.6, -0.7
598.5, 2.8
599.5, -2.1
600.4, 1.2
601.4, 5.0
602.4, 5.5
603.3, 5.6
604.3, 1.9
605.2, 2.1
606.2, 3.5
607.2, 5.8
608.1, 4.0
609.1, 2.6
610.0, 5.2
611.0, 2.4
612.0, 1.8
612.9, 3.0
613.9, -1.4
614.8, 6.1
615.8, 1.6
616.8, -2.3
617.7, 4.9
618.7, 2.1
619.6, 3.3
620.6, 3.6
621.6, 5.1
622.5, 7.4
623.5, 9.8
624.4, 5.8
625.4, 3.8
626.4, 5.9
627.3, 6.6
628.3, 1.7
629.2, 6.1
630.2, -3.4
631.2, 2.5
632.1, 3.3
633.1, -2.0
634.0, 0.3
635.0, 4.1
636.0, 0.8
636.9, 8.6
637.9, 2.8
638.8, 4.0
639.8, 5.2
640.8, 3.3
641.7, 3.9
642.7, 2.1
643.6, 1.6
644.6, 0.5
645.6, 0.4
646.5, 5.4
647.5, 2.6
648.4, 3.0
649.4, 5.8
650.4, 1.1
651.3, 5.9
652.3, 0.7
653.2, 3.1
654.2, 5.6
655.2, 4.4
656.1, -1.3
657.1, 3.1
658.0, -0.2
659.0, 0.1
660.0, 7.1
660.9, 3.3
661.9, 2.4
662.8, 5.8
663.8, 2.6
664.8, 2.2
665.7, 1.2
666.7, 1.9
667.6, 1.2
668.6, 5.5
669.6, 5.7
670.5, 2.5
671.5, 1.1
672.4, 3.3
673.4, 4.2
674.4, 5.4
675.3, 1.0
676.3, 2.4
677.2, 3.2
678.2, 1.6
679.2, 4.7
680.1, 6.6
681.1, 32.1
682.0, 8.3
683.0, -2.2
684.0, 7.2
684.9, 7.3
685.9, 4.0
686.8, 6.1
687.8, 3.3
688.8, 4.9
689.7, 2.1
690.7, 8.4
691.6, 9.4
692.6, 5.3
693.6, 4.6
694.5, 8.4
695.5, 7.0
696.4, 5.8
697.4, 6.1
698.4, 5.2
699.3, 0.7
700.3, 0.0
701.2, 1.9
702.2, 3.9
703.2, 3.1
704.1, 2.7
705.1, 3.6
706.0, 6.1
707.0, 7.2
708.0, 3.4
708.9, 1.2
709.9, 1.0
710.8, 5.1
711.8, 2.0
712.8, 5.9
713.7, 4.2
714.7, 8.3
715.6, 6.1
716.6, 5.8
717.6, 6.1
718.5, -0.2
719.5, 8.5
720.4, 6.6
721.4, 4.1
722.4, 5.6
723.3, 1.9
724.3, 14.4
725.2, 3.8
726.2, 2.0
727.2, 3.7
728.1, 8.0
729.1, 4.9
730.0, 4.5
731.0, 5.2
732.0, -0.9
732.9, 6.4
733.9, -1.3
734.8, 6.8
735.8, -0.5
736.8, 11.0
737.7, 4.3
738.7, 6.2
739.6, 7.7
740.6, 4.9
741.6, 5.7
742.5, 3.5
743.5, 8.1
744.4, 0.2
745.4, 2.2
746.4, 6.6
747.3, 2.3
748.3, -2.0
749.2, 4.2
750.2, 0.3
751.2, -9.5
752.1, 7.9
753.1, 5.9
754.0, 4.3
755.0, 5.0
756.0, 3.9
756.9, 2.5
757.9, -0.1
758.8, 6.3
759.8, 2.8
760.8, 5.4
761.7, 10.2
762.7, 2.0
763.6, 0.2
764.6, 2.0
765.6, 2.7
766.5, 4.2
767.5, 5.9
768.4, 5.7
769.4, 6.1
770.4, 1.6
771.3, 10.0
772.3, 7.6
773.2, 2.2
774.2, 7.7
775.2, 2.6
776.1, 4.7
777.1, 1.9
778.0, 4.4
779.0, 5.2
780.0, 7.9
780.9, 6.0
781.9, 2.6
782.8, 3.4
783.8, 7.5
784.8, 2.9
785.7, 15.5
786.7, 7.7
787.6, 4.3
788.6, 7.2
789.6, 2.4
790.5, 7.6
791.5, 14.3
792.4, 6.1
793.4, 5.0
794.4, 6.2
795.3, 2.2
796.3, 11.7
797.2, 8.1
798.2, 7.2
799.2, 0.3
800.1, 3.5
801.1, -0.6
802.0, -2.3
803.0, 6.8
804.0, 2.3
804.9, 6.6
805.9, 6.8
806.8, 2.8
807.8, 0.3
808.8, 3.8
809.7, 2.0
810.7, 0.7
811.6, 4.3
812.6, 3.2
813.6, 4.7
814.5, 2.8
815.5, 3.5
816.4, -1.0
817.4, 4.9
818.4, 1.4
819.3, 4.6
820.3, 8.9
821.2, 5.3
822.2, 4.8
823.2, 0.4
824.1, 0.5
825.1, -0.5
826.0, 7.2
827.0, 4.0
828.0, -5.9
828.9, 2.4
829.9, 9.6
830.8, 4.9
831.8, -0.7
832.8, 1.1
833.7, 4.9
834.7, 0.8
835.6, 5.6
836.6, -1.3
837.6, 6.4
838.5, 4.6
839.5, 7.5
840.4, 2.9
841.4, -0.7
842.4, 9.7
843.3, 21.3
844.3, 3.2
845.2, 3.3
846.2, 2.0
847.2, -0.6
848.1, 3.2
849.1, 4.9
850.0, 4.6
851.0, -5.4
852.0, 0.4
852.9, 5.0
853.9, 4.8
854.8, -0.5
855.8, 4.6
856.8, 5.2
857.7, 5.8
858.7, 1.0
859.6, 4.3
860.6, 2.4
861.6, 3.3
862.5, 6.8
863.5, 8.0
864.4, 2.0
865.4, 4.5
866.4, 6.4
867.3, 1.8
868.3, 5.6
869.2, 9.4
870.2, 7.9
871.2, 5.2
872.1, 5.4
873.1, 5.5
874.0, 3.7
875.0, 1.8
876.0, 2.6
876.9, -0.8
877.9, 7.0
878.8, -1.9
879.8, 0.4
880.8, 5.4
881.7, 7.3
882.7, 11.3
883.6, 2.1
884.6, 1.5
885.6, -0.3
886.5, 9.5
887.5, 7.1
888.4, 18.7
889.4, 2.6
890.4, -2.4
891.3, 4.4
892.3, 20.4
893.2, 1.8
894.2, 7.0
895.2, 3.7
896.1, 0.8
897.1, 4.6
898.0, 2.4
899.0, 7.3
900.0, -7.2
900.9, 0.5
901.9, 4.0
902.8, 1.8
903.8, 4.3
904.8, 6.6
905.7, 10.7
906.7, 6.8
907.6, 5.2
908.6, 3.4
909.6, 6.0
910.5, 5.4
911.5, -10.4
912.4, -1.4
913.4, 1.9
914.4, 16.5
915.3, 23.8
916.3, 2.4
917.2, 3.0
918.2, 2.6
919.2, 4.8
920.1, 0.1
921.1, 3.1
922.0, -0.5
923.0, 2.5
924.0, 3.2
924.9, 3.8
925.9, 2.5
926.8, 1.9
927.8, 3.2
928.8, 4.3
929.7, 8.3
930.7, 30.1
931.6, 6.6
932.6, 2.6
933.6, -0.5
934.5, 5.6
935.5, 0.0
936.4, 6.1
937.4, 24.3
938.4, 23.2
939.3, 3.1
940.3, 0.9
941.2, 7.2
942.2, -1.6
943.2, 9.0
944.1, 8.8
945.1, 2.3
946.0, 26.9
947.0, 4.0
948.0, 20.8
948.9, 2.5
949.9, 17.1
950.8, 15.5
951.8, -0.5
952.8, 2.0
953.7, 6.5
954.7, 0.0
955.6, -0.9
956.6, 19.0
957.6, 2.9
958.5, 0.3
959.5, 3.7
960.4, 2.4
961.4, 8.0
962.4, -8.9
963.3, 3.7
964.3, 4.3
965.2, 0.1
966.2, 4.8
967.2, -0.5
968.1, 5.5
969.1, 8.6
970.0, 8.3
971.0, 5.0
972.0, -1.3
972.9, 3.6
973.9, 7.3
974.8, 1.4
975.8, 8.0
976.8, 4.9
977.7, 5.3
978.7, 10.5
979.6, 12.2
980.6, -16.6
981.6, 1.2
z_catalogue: 0.827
